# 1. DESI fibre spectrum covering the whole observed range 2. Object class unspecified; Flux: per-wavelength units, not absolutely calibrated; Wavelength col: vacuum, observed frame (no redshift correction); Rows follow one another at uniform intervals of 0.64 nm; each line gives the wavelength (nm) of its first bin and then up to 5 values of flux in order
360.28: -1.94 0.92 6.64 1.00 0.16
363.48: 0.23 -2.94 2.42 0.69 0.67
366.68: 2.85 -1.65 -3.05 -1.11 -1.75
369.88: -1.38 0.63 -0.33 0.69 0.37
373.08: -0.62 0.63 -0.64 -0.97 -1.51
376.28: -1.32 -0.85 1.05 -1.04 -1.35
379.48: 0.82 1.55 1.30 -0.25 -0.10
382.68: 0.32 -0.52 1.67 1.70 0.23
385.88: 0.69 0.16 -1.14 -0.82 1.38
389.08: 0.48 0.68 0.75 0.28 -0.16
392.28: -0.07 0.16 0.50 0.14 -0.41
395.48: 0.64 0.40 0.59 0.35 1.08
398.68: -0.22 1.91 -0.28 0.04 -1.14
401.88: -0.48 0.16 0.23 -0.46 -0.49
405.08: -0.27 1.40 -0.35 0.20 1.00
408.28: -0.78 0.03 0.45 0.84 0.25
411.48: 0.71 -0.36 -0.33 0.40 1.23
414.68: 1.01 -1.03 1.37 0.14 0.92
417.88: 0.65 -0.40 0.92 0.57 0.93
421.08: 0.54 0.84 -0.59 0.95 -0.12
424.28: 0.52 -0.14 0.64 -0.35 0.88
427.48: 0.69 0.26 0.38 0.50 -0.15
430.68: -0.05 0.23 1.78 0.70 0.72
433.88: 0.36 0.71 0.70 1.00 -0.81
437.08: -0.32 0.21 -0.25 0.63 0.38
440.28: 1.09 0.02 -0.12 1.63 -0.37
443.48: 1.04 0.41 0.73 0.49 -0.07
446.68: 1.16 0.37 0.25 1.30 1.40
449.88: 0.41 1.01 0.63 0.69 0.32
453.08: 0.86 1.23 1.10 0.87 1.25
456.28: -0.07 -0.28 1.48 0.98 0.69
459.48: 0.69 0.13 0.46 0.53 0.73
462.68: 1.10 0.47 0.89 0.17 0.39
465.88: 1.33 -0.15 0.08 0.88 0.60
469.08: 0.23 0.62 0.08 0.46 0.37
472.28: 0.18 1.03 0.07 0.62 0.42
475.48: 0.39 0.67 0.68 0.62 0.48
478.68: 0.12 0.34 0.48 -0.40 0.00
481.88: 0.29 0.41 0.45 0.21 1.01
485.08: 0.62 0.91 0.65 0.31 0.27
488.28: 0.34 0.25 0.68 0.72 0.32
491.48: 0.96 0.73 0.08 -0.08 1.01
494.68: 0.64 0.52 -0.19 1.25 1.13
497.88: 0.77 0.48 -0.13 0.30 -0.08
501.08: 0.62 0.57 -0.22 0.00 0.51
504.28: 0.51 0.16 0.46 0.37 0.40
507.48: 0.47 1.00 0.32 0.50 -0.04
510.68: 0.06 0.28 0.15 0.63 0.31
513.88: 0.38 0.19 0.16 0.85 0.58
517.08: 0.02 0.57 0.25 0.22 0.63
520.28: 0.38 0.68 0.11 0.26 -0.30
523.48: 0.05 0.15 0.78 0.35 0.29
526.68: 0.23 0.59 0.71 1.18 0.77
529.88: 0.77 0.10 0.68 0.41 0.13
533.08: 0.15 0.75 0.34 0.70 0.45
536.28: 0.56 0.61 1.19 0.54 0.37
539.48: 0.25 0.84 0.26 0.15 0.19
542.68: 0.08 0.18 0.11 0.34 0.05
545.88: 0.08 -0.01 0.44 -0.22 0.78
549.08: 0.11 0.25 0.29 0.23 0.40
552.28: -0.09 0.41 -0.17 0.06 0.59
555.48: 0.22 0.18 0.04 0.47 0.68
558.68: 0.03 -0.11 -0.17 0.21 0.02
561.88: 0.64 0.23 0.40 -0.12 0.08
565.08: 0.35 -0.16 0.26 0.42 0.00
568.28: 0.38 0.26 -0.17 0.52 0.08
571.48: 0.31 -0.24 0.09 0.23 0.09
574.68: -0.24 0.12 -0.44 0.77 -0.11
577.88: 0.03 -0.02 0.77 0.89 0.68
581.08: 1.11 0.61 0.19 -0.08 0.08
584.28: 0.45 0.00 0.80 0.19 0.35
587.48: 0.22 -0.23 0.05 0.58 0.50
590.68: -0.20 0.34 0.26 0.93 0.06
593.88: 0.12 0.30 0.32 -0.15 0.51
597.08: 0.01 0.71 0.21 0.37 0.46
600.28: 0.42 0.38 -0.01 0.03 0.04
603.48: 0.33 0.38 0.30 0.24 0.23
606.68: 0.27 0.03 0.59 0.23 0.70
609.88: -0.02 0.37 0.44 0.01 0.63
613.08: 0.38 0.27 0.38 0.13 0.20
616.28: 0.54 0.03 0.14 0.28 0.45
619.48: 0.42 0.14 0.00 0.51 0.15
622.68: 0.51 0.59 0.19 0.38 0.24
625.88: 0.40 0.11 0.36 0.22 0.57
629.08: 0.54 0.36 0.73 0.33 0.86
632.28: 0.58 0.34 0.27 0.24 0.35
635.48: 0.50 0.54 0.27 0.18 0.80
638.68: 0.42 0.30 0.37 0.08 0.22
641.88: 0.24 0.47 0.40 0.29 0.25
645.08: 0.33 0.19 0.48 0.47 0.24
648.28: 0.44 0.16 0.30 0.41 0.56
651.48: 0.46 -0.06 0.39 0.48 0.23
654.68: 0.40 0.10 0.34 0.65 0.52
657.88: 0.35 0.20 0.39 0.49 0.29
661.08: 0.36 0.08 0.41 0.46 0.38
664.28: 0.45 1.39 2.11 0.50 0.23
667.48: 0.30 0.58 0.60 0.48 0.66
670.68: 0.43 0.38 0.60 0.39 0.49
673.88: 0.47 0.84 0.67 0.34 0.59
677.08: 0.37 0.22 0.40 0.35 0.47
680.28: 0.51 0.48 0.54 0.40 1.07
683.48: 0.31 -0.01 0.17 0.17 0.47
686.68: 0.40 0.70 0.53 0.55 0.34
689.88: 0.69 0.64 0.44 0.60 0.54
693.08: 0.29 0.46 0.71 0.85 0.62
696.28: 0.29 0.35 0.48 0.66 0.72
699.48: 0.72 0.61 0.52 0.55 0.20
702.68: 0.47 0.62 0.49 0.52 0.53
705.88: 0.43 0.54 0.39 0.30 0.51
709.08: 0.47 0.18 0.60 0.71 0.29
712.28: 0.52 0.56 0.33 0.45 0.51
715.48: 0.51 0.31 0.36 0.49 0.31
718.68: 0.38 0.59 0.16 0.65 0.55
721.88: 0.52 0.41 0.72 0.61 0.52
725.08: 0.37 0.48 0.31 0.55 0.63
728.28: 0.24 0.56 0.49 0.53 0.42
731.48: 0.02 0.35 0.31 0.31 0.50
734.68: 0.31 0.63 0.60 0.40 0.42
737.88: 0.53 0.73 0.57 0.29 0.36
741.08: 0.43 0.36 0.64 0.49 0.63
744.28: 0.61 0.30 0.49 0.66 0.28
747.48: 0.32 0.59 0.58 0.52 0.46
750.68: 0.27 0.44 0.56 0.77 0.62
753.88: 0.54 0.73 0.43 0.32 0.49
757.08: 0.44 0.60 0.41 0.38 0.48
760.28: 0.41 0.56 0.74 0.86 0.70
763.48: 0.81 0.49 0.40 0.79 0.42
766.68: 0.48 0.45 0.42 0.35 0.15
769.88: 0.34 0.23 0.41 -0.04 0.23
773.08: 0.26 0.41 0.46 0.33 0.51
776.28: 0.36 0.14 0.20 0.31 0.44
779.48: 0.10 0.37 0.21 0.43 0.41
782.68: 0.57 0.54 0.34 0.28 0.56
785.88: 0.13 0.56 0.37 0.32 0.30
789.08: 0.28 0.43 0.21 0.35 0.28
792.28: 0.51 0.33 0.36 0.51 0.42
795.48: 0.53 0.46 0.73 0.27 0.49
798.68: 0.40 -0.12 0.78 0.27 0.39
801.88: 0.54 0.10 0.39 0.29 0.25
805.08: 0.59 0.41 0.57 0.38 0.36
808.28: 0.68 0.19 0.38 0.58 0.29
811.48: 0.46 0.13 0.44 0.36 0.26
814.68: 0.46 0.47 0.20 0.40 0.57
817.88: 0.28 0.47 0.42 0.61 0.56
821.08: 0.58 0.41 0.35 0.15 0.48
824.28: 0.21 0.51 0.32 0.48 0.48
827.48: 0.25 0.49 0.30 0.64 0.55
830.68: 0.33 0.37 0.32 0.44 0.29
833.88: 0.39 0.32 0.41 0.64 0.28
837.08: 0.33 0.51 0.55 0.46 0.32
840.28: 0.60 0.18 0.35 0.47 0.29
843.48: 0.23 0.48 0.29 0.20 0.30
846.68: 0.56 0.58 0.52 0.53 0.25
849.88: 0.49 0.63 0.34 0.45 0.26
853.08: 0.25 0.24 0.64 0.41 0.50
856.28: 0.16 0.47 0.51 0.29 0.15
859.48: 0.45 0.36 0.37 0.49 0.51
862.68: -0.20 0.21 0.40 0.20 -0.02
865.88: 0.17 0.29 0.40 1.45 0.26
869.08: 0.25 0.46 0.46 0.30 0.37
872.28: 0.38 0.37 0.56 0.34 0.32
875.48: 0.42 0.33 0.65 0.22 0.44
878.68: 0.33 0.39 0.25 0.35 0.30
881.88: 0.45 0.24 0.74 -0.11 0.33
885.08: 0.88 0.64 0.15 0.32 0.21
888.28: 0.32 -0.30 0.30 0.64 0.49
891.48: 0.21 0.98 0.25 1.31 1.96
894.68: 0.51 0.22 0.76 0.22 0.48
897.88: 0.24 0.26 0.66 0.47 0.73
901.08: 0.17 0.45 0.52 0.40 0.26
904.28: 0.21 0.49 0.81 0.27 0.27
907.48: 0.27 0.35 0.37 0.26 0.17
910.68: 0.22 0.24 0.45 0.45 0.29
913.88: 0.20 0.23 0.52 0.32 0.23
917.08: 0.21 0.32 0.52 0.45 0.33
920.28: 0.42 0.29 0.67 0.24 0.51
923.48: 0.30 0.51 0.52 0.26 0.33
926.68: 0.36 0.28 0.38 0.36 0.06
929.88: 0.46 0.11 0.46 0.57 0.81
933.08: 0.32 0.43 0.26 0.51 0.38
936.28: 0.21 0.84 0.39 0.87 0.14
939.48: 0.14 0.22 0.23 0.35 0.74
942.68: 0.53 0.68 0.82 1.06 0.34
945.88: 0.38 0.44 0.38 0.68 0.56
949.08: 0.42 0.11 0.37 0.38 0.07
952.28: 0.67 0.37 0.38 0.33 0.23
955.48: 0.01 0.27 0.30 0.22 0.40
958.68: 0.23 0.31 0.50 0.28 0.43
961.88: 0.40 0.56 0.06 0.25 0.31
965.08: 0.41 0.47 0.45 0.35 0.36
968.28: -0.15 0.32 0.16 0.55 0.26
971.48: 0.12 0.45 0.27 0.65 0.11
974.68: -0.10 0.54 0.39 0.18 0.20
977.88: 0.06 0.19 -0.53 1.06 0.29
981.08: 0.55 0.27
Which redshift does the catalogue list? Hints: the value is 0.78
